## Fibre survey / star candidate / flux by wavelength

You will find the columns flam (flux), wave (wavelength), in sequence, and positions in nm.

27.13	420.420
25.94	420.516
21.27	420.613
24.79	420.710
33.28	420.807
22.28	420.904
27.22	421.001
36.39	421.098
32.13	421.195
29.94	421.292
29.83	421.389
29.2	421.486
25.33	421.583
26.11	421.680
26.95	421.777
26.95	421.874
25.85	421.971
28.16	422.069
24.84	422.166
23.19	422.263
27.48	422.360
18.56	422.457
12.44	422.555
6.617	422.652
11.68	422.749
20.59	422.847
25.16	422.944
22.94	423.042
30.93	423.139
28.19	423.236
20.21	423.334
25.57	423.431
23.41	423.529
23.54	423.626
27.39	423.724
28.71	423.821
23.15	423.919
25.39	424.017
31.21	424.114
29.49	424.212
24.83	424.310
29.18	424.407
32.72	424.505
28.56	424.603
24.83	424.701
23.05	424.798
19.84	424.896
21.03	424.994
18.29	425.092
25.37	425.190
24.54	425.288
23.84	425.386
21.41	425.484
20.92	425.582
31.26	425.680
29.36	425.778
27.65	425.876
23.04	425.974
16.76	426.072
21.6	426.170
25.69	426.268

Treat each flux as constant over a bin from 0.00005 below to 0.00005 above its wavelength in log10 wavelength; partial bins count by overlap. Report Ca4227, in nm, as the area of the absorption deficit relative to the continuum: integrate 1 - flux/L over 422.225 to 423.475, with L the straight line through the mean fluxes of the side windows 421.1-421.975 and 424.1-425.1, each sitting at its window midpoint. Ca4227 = 0.291 nm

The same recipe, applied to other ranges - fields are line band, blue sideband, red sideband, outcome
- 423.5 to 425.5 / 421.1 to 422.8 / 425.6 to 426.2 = -0.057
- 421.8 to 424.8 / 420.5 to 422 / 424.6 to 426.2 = 0.136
